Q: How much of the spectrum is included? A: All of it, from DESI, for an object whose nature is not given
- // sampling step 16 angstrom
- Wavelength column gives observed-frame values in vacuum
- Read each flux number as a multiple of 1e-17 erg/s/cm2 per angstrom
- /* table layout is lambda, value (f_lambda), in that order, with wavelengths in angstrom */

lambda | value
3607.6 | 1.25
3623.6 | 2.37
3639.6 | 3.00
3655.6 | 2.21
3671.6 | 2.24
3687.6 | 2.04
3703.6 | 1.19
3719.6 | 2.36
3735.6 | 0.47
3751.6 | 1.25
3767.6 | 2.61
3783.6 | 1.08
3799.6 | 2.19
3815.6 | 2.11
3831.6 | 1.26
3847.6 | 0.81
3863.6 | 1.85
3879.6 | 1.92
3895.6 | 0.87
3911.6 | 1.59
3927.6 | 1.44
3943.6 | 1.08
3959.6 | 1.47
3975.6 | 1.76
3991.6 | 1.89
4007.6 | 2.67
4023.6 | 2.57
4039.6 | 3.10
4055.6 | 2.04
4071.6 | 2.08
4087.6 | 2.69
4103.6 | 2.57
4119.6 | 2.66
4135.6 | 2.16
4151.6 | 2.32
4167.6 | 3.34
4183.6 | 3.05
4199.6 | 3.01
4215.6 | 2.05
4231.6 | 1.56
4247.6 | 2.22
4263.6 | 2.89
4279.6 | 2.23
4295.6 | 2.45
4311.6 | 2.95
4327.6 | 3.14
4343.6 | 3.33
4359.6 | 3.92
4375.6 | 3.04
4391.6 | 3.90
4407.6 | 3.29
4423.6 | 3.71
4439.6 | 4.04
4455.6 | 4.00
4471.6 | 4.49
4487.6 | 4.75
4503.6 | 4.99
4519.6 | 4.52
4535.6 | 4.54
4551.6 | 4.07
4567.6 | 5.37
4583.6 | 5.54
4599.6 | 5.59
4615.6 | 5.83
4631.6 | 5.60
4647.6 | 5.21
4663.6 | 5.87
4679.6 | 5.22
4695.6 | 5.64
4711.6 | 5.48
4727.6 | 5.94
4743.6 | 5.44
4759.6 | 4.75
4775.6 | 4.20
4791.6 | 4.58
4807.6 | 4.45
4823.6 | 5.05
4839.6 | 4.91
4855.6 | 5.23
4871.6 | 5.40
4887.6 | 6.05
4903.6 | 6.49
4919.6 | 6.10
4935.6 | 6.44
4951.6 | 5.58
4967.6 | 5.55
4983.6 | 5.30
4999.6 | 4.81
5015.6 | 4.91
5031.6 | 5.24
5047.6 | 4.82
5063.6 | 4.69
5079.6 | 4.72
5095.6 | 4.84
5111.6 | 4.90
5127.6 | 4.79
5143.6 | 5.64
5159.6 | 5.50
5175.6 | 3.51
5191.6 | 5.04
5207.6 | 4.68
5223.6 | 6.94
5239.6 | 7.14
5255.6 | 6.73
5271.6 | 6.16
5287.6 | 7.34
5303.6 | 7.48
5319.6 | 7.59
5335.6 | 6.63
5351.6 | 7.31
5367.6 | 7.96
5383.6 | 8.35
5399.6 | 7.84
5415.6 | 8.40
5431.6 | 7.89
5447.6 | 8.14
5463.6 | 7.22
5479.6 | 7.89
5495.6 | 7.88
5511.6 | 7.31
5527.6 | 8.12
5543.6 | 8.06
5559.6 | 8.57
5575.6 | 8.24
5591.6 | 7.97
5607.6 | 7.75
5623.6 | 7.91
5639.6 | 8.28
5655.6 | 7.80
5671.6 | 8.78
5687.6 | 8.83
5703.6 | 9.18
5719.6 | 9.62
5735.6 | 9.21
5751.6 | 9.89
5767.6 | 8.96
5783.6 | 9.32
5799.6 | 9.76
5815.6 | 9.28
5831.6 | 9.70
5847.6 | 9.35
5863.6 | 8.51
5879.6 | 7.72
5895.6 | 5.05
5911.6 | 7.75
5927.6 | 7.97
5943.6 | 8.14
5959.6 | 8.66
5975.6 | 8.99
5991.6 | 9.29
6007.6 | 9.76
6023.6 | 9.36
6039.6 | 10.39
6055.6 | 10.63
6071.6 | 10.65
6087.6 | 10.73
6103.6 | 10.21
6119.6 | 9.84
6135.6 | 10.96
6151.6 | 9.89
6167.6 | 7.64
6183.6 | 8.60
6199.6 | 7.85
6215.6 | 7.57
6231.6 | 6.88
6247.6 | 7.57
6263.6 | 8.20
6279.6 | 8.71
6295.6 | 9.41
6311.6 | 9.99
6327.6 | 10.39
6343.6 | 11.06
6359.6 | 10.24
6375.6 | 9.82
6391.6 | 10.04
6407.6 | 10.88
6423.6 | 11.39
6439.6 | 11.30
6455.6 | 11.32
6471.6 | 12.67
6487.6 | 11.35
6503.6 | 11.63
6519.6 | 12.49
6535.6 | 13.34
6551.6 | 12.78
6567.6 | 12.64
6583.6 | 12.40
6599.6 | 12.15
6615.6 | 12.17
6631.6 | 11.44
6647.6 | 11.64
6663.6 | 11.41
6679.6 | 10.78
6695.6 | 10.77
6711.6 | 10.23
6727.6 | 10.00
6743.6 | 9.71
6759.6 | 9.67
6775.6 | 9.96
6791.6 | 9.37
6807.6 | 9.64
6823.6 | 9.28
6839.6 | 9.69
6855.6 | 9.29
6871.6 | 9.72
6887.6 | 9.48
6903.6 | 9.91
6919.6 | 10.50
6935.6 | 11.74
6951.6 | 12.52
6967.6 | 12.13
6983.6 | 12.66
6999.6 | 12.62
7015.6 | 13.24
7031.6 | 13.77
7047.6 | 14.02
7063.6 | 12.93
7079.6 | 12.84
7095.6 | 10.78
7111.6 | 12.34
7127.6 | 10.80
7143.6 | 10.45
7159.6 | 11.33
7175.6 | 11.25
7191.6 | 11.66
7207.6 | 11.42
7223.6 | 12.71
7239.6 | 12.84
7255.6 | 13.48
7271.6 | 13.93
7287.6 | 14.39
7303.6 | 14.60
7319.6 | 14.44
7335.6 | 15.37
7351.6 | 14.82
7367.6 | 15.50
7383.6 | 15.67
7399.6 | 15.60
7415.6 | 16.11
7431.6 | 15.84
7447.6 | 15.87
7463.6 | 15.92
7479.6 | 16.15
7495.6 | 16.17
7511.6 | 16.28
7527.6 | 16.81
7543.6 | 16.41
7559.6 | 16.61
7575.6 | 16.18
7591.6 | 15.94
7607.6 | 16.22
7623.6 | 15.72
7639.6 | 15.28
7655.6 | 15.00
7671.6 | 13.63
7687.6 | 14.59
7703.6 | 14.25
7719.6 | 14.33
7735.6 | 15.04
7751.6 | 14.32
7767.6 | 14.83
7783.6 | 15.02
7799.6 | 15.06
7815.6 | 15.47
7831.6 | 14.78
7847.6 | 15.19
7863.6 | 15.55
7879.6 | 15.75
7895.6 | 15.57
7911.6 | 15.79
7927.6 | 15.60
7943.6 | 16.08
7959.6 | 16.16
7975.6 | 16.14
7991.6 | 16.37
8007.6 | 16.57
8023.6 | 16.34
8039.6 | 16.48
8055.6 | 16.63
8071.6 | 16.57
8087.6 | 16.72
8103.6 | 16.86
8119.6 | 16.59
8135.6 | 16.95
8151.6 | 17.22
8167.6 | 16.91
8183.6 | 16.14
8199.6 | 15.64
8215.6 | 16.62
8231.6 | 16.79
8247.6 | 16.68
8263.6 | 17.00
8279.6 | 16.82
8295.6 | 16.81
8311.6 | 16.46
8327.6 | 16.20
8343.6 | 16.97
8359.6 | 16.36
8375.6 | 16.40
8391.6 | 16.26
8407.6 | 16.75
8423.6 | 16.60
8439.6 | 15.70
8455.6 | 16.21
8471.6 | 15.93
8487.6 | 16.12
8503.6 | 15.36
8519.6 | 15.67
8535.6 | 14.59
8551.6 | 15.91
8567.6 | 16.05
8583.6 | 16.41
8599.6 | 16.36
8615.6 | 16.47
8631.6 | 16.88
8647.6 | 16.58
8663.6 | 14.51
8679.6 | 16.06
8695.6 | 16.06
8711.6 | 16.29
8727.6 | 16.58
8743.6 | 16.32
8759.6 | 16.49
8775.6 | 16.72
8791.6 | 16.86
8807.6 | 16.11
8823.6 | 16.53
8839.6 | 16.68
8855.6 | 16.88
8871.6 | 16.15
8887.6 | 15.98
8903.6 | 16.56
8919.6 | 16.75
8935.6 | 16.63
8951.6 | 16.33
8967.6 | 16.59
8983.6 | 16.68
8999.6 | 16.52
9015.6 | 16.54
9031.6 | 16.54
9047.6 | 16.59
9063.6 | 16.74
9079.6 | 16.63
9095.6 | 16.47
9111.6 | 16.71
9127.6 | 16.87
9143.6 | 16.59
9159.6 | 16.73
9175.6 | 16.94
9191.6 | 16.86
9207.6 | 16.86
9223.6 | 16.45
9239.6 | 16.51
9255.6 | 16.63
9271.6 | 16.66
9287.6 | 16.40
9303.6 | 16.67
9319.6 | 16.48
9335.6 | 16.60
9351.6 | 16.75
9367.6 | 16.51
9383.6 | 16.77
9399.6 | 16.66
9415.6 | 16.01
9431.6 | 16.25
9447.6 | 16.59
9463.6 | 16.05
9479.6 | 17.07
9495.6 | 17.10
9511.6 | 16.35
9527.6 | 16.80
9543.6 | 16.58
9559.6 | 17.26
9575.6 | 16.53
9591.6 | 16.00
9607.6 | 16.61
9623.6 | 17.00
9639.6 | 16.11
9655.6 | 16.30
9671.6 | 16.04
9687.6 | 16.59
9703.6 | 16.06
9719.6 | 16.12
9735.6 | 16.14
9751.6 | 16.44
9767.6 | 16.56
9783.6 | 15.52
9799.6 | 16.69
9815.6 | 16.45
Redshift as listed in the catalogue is 0.000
